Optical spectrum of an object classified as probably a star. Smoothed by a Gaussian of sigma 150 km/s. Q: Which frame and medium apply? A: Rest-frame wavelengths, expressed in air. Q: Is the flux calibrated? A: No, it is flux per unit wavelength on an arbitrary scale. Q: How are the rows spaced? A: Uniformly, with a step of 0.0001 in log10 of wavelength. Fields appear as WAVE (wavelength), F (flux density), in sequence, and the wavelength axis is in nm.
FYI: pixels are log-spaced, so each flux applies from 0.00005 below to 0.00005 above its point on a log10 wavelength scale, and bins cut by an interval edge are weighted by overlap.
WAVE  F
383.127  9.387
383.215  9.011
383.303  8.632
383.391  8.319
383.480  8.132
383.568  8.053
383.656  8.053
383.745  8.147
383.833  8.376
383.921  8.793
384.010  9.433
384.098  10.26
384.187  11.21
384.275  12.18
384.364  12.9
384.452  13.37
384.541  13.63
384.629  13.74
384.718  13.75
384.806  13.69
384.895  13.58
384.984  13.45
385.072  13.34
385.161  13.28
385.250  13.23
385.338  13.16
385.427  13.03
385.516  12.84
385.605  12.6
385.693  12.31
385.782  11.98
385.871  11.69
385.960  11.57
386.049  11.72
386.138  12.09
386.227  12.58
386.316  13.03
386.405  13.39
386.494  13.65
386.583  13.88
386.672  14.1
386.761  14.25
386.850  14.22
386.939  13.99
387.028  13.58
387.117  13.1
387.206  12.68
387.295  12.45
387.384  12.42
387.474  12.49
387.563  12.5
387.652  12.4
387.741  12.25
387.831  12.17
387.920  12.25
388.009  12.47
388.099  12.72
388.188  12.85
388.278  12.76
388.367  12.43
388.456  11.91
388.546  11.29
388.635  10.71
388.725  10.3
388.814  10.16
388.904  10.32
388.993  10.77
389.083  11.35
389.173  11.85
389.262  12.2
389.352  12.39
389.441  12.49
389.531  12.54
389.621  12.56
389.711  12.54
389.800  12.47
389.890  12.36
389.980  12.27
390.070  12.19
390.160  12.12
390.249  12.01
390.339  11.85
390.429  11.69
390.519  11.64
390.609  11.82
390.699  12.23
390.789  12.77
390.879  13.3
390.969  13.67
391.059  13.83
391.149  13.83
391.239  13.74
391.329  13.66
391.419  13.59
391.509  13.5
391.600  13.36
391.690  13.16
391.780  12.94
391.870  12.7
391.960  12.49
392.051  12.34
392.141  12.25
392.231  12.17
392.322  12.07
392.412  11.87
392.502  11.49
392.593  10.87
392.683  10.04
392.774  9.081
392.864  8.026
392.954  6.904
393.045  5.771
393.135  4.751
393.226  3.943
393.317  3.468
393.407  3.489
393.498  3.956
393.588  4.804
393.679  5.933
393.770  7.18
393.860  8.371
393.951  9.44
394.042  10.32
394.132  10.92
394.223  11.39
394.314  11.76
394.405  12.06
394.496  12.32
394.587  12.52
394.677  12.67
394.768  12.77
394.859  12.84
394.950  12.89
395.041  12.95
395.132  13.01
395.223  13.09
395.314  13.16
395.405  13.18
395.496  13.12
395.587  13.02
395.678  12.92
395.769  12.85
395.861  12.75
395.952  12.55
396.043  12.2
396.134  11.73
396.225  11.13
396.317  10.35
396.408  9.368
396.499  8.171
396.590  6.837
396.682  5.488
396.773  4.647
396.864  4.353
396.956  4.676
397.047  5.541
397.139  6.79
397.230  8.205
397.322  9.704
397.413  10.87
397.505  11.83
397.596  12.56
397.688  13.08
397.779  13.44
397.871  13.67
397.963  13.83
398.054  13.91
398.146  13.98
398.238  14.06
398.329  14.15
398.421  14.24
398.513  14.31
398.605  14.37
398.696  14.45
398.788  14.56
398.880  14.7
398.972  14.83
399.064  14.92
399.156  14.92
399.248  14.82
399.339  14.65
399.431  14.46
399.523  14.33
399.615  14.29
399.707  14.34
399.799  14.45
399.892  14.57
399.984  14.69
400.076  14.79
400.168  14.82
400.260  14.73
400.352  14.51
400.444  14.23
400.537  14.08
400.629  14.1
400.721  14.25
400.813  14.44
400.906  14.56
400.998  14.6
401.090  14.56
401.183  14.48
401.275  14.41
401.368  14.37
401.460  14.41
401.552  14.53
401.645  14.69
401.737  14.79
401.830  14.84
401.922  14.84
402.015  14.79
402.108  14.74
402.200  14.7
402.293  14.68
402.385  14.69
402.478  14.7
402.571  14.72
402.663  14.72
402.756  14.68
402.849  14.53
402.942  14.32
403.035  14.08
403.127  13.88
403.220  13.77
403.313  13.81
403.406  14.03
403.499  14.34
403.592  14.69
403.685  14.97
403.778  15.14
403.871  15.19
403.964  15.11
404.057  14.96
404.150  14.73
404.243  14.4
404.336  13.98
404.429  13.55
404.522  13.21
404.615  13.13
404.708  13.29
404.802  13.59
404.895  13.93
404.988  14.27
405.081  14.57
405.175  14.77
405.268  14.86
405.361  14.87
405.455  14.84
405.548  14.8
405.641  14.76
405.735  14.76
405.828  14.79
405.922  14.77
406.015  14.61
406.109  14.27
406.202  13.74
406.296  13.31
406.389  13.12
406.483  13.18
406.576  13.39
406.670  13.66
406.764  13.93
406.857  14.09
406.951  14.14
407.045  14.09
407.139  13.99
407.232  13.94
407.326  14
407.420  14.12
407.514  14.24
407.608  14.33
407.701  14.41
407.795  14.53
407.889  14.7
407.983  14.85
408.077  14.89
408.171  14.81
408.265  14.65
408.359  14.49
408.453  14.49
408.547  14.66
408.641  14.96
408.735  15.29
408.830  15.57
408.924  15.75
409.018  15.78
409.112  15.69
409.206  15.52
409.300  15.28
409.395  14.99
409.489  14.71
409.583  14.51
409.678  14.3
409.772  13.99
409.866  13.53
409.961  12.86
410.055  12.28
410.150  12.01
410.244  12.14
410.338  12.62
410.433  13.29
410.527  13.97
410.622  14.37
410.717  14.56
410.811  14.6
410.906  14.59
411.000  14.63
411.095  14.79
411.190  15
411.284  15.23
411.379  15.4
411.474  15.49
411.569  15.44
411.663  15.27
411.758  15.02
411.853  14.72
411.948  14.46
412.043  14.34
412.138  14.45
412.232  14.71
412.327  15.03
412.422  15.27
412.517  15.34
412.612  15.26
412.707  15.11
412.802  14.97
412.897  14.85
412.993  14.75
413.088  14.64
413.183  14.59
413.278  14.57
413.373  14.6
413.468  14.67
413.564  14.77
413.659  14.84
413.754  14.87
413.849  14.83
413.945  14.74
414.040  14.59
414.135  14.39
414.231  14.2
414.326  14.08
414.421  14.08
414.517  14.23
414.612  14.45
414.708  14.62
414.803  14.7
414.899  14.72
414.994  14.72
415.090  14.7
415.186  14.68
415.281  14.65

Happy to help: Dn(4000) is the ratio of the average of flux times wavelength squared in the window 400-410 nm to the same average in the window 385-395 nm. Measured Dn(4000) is 1.34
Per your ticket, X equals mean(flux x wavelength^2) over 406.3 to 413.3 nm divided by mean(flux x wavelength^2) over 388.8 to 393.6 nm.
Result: 1.4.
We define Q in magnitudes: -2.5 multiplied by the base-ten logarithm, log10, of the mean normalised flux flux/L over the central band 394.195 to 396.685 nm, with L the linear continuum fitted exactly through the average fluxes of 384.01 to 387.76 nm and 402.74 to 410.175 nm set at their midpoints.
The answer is 0.14 mag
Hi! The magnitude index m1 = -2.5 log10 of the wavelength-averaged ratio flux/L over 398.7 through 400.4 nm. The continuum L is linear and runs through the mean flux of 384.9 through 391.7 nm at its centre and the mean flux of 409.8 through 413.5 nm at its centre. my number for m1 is -0.09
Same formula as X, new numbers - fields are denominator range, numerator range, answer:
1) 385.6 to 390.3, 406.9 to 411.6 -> 1.30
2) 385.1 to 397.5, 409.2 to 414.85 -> 1.42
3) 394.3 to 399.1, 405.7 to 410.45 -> 1.28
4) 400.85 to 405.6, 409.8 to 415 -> 1.05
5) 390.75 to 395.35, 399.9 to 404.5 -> 1.41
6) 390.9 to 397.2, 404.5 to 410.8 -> 1.47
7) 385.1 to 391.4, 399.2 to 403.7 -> 1.24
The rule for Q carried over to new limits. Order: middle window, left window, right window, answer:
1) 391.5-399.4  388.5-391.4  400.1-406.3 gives 0.193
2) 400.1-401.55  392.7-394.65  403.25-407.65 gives -0.223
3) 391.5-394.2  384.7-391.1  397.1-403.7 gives 0.383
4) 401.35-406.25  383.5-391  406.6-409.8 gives -0.026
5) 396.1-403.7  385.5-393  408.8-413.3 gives 0.020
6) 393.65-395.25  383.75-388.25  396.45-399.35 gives 0.052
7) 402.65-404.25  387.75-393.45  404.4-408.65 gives -0.064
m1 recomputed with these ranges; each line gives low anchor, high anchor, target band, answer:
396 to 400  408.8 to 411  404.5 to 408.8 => -0.05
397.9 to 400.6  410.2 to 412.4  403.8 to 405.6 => 0.01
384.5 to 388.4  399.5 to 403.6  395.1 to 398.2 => 0.28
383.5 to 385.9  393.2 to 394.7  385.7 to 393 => -0.21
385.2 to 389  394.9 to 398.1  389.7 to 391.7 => -0.08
